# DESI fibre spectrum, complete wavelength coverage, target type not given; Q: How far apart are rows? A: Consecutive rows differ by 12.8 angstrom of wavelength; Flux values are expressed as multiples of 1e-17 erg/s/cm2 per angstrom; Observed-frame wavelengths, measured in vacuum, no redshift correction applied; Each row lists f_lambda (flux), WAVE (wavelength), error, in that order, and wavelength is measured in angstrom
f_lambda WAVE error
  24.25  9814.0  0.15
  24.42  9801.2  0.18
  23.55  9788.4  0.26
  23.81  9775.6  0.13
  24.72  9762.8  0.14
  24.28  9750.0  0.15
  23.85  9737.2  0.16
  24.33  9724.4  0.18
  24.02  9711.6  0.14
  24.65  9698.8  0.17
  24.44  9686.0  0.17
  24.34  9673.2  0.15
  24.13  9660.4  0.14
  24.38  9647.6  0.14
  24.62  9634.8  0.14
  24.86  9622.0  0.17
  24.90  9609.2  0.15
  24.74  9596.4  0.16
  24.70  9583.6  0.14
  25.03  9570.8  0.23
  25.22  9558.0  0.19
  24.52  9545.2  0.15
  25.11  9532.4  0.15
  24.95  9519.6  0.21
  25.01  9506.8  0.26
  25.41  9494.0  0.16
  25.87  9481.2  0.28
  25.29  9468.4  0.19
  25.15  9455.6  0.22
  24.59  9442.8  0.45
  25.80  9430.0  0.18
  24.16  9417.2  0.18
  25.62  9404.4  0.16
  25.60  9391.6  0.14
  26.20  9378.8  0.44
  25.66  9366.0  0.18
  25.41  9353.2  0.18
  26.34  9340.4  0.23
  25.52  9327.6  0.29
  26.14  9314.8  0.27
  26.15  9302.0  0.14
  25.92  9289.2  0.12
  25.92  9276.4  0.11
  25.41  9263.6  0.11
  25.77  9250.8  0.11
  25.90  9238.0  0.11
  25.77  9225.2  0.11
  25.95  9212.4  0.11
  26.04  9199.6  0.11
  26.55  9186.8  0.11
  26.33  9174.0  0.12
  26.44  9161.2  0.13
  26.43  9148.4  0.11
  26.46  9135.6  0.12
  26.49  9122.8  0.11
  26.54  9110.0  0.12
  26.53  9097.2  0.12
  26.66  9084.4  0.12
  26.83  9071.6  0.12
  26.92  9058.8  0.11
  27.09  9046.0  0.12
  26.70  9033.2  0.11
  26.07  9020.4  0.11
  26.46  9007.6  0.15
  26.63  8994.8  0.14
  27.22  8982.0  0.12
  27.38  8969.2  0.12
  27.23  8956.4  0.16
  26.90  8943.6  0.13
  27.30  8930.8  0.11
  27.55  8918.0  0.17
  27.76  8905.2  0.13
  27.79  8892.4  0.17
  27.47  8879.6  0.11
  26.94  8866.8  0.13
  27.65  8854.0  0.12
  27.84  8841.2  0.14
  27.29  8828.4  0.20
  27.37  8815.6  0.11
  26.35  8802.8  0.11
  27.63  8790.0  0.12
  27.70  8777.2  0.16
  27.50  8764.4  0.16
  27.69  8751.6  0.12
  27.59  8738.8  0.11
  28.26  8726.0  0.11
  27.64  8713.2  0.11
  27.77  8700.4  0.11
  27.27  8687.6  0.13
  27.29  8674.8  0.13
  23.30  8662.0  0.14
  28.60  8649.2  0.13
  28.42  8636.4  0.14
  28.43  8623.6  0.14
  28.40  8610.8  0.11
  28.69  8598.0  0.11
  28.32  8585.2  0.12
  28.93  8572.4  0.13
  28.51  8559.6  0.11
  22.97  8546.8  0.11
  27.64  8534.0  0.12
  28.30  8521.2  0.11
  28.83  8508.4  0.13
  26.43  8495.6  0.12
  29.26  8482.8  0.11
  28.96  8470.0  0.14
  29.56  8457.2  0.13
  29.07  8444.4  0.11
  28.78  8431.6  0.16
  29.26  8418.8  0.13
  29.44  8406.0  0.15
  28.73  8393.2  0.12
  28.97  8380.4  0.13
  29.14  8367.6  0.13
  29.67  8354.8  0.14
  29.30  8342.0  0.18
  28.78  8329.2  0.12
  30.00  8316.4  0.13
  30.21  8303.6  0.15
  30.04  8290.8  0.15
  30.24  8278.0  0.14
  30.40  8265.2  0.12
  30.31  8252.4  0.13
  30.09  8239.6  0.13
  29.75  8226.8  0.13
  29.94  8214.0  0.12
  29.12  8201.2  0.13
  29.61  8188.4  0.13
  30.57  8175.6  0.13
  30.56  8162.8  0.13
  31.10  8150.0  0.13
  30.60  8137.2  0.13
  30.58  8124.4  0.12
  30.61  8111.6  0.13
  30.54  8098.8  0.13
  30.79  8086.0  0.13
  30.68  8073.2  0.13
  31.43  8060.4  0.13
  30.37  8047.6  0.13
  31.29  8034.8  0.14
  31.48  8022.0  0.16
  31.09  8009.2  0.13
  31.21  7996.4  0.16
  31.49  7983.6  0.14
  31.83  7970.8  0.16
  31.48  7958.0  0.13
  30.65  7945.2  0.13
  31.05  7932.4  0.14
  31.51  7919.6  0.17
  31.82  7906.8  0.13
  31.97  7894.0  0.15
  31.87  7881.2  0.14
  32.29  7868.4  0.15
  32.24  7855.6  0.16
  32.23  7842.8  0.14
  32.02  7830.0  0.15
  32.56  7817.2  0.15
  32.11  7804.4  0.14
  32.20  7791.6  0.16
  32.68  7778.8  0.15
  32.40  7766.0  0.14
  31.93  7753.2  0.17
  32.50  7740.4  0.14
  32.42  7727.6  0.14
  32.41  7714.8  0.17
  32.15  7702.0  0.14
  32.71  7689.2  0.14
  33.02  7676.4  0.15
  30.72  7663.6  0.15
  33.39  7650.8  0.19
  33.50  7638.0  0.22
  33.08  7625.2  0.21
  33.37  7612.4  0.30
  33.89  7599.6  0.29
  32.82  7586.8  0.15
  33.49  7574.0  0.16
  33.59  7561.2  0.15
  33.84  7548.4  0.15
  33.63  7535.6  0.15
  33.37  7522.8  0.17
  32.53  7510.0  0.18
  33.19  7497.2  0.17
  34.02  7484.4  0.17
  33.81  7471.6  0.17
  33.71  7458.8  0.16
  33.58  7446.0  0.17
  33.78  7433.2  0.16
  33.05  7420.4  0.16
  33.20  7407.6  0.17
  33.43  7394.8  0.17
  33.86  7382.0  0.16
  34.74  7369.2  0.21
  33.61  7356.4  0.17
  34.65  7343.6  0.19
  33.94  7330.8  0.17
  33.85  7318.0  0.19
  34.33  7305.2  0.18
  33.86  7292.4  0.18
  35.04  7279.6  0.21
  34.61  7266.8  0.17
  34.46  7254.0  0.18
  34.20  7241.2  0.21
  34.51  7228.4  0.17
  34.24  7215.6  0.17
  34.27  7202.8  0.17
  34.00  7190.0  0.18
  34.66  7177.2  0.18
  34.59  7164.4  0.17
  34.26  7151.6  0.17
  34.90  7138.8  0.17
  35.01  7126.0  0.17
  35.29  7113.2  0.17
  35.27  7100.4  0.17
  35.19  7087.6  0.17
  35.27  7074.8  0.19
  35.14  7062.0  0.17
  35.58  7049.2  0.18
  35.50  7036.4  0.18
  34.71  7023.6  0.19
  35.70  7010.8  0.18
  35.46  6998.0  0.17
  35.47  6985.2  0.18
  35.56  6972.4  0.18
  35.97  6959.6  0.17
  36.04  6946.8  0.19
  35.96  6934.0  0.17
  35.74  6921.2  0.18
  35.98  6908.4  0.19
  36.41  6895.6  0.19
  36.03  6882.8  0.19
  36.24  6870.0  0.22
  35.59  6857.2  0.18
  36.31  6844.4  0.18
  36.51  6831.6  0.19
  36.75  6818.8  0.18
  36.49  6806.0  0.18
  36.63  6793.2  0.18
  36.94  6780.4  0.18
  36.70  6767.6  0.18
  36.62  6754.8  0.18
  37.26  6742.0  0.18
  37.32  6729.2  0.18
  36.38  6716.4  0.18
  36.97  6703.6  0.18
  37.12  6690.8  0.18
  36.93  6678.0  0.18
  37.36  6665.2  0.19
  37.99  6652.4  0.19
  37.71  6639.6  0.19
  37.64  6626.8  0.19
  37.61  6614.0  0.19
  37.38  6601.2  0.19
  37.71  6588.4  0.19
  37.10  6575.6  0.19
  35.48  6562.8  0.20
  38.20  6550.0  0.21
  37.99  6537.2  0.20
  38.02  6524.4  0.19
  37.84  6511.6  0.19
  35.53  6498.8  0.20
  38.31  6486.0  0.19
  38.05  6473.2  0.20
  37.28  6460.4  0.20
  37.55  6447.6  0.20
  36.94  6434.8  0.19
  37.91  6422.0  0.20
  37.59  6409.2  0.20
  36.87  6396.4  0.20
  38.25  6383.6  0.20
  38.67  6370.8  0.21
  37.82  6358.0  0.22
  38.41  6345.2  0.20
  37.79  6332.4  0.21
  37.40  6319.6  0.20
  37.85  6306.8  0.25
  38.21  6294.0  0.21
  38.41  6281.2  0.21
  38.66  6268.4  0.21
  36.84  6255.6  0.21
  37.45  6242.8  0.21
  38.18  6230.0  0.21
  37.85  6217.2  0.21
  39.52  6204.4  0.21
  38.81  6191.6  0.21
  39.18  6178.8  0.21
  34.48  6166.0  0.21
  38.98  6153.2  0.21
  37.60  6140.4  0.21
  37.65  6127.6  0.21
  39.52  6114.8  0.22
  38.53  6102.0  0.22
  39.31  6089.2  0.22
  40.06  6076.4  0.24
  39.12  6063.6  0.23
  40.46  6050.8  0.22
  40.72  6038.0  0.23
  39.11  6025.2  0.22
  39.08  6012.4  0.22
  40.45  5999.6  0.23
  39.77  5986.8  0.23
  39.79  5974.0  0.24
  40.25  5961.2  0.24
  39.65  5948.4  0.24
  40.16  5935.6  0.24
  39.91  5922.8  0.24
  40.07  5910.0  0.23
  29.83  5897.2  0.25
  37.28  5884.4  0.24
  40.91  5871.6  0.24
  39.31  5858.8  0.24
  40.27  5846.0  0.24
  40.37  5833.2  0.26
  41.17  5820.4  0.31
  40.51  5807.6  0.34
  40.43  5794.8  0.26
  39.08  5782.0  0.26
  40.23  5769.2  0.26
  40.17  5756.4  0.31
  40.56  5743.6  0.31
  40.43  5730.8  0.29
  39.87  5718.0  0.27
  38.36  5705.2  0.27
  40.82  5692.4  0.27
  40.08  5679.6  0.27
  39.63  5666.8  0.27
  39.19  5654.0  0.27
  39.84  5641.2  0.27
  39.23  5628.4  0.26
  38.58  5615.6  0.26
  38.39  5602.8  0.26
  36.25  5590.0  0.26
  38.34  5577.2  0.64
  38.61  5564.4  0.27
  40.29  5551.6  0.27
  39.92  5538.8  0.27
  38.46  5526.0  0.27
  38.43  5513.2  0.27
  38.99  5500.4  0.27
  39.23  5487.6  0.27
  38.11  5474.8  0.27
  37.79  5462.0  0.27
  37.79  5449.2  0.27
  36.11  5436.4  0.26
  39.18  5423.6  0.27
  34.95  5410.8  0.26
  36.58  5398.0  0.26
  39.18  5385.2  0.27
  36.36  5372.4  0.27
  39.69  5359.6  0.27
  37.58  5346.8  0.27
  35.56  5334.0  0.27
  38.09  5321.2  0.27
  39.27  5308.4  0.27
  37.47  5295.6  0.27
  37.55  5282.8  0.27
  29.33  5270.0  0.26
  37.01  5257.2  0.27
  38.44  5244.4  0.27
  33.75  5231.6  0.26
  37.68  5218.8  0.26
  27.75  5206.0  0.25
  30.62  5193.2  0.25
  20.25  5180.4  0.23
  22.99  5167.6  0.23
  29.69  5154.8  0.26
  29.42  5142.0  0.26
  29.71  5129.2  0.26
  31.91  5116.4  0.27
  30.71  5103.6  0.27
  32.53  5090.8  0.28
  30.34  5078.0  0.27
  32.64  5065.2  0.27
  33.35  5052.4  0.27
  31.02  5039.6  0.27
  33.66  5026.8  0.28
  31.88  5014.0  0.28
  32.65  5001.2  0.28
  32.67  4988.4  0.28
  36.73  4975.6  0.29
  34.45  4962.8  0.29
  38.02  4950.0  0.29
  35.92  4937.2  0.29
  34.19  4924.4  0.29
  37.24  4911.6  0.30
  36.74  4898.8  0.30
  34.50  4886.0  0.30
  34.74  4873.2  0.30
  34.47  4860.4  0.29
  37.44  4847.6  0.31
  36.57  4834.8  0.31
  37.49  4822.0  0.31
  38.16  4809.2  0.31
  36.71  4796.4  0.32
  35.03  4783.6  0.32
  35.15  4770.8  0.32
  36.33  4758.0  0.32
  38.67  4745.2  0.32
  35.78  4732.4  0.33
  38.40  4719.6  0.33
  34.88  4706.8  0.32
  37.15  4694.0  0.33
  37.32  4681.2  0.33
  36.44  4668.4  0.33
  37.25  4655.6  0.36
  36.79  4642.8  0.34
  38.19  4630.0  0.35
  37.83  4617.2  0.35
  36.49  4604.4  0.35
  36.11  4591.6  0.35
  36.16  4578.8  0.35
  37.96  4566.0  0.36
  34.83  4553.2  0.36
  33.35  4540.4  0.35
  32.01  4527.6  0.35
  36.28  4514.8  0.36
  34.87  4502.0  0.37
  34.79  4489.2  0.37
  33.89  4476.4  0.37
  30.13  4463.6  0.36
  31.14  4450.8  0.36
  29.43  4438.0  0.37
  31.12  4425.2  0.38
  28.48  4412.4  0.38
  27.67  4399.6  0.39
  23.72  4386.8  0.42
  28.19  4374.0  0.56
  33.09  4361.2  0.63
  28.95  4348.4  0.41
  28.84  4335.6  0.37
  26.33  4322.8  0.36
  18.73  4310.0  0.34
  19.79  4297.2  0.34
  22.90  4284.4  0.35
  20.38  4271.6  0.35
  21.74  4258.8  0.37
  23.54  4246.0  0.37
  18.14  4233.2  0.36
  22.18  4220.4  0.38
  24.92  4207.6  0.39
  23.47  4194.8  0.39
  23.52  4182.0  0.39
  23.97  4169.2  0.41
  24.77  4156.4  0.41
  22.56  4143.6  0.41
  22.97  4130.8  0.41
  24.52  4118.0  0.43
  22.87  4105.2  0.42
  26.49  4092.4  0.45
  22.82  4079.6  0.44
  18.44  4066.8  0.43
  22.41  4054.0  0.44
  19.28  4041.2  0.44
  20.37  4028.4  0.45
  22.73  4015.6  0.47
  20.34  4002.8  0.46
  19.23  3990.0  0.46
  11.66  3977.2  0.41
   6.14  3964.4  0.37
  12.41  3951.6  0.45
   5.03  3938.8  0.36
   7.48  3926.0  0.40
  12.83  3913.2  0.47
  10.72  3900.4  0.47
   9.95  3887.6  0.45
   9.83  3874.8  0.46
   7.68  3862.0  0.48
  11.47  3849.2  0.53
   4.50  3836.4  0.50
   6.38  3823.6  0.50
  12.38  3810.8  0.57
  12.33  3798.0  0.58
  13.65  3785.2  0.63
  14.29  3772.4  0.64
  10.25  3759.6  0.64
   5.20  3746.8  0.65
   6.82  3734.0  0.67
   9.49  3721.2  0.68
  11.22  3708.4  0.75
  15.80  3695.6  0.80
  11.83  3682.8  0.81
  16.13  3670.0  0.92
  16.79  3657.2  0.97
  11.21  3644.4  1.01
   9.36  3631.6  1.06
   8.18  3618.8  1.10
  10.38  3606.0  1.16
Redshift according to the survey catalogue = 0.000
